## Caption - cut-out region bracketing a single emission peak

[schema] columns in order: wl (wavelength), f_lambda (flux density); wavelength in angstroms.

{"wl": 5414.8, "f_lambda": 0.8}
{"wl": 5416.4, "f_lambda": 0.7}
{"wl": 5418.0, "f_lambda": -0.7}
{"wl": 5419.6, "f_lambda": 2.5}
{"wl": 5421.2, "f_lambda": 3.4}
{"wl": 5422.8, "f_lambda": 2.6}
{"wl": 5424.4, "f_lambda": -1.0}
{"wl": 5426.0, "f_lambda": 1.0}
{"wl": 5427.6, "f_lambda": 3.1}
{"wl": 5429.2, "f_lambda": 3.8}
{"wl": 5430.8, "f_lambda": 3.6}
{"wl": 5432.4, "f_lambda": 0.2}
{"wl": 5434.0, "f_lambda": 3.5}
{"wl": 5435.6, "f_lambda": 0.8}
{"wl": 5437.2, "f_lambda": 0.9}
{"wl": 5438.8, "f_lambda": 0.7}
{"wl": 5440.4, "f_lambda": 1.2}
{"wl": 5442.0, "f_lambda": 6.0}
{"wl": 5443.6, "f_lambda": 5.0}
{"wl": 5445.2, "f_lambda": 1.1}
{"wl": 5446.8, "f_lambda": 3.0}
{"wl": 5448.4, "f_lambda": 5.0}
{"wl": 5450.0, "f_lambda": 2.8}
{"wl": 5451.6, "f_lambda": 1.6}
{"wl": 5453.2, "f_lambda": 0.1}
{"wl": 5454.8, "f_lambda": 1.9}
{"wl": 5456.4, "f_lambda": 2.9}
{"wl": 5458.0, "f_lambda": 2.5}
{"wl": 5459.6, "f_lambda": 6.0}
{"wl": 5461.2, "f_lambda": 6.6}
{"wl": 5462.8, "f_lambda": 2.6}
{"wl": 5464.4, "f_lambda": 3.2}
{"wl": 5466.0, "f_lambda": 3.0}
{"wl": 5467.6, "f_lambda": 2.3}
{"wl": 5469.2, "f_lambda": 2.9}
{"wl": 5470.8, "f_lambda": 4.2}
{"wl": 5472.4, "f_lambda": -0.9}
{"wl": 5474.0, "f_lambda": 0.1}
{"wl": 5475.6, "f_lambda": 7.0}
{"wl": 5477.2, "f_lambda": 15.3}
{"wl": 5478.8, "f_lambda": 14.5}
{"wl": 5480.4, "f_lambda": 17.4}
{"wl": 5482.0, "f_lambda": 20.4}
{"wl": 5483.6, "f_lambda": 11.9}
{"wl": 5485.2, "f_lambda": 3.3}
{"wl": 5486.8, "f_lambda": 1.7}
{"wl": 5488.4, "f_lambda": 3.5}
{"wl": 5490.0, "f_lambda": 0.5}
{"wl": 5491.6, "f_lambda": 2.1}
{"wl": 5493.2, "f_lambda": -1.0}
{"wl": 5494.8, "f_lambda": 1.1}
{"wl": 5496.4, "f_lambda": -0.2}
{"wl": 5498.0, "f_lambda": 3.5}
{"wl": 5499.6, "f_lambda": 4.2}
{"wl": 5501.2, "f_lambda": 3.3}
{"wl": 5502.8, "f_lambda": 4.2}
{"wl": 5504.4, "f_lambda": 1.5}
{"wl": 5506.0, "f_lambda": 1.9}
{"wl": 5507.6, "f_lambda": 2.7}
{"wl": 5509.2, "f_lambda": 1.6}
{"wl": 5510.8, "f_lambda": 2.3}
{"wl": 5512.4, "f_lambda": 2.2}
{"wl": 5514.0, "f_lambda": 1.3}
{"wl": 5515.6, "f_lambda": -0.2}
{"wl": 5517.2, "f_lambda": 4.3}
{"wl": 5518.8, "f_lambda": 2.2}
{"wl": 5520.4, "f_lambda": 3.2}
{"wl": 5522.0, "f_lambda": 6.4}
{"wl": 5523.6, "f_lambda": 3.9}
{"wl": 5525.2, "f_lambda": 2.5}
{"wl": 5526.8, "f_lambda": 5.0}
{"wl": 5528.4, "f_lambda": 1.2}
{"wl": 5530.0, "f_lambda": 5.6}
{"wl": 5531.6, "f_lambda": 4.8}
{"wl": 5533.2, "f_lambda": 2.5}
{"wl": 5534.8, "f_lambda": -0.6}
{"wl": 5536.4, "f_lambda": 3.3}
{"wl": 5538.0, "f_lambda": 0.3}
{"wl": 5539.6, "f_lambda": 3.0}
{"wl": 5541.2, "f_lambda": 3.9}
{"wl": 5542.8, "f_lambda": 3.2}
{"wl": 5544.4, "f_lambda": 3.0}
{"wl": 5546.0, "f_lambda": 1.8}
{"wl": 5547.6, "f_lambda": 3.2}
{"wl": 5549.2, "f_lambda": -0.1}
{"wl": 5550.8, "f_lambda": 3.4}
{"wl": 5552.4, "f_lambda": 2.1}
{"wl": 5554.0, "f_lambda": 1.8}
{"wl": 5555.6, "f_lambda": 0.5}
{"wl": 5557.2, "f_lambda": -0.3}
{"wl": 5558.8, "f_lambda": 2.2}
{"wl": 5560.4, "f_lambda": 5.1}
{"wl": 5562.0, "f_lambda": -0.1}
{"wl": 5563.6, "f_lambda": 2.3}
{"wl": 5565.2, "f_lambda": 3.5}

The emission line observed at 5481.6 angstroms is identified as [O II] 3727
